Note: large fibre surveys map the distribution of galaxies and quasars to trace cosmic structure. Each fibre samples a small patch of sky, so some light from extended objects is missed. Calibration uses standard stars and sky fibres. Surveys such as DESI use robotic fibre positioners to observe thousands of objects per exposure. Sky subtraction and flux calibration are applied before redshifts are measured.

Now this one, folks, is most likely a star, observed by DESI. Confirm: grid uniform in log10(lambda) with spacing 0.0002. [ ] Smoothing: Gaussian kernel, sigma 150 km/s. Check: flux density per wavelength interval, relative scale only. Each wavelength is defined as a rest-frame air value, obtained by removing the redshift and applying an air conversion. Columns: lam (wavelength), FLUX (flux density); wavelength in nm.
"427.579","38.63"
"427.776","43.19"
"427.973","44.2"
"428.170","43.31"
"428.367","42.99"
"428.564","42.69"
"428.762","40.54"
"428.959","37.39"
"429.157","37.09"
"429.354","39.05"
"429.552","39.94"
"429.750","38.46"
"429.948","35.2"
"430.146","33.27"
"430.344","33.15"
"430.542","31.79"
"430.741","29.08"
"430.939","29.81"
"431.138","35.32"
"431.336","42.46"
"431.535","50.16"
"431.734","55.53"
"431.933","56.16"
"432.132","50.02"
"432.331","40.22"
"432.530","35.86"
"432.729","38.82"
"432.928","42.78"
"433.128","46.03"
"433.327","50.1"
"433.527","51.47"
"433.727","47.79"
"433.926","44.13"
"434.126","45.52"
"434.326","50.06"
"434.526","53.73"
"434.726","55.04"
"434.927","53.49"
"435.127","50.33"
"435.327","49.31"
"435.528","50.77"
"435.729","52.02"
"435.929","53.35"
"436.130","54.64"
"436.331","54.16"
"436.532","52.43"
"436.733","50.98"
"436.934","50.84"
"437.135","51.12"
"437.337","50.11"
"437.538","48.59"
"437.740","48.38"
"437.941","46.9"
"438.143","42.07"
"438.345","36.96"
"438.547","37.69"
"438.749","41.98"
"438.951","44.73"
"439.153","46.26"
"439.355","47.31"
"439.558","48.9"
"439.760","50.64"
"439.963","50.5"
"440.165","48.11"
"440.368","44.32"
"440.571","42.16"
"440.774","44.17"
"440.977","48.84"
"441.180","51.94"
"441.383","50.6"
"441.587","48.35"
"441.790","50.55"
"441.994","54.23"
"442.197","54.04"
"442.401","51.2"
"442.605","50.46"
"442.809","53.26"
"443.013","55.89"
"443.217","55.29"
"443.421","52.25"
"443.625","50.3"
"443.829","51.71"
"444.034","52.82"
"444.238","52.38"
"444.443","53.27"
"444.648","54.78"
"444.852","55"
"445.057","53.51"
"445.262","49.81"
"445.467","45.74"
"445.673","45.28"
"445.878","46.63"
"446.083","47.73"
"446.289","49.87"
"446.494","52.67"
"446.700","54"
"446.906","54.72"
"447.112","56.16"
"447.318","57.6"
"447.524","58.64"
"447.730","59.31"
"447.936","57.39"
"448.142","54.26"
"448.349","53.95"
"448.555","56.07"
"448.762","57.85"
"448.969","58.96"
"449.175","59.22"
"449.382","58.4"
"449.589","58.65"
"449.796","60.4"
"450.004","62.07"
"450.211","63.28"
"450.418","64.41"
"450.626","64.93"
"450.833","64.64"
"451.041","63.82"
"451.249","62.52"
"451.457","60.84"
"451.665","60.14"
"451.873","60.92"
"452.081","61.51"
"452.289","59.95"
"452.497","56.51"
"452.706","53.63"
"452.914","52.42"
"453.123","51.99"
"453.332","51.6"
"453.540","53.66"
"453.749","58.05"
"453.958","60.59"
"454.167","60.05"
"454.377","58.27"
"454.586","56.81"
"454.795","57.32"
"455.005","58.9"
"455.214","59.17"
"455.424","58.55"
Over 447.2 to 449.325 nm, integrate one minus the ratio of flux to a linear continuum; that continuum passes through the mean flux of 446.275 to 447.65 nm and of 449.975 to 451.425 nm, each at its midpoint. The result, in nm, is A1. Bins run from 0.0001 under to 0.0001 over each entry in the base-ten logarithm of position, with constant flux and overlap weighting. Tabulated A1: 0.03 nm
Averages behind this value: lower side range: 55.2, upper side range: 63.6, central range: 57.4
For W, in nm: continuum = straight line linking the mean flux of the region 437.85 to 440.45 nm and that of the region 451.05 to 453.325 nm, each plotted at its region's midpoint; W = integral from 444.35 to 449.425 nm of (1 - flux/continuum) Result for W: -0.12 nm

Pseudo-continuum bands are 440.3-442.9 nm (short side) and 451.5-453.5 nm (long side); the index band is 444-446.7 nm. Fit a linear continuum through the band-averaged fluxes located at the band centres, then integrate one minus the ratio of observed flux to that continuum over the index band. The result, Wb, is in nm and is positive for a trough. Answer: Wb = 0.06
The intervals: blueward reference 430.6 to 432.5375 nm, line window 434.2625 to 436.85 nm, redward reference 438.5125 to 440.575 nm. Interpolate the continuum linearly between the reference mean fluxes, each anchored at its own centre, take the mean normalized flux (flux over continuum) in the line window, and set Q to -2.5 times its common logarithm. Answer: -0.18 mag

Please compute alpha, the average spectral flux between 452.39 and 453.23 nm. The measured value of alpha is 53.6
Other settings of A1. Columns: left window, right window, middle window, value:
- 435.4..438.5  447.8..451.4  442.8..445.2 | 0.086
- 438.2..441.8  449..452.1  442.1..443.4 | -0.079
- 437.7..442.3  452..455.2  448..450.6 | -0.262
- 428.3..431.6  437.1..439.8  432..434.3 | -0.264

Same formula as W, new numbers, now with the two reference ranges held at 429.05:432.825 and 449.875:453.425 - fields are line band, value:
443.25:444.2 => -0.001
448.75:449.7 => -0.022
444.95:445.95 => 0.101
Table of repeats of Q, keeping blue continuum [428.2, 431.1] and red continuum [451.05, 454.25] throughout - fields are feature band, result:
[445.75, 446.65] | 0.053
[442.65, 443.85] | -0.085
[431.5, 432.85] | -0.194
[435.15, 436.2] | -0.224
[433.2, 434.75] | -0.214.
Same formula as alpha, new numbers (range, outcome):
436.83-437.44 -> 50.7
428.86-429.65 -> 38.4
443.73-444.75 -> 53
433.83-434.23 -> 44.9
